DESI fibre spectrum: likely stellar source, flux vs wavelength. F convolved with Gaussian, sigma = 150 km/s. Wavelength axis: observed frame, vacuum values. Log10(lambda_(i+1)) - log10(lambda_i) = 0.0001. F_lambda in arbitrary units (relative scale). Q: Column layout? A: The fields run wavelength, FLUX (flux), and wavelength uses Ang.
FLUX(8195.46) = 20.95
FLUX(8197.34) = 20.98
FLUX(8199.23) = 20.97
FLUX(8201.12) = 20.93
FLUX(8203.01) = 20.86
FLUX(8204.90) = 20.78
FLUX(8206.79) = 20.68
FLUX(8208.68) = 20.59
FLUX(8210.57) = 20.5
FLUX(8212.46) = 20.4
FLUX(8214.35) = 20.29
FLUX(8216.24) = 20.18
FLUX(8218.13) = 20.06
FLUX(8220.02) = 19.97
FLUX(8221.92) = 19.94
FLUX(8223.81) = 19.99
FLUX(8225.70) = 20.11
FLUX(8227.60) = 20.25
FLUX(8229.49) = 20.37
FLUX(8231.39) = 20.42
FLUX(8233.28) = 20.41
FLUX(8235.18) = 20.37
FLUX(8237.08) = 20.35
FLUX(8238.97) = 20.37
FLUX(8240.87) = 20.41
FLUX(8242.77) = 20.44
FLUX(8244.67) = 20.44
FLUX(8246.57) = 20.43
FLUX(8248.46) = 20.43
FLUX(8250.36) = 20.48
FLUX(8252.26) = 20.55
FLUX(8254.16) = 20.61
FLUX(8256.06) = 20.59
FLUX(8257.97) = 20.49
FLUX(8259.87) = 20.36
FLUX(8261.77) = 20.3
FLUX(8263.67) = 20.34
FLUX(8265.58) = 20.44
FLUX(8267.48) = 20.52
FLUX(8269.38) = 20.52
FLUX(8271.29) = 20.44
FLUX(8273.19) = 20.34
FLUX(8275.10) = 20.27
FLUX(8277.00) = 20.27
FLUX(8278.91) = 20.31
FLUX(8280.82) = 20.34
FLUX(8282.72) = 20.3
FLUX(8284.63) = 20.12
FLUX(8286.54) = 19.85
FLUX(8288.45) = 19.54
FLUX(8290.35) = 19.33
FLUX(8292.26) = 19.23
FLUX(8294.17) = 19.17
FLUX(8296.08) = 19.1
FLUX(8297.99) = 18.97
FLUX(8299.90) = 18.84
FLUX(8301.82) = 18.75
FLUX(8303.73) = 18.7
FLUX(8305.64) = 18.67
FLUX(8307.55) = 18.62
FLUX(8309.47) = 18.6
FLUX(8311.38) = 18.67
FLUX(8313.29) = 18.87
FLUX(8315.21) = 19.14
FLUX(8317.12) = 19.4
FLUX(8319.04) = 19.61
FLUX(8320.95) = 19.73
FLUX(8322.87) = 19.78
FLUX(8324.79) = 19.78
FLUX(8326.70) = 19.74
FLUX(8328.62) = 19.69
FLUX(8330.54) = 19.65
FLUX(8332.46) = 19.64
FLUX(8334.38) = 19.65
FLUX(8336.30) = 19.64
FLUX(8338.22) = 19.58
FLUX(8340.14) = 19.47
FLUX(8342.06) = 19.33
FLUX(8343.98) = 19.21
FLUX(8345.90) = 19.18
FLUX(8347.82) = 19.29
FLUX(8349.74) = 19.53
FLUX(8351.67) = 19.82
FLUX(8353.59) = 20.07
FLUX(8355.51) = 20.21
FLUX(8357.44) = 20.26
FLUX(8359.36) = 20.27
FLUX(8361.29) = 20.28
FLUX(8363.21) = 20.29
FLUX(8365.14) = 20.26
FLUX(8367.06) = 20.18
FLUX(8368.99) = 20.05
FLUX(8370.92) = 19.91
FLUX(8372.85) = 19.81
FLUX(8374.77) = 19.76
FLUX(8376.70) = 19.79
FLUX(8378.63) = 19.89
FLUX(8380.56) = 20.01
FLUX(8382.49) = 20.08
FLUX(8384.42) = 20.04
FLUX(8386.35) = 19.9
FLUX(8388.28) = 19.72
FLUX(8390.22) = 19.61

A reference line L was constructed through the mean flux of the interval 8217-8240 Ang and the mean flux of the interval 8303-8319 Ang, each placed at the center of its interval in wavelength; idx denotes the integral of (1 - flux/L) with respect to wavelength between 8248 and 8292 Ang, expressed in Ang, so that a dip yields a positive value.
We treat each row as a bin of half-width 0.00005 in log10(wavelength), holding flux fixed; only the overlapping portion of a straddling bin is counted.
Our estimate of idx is -1.6 Ang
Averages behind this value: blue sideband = 20.2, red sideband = 18.9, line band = 20.3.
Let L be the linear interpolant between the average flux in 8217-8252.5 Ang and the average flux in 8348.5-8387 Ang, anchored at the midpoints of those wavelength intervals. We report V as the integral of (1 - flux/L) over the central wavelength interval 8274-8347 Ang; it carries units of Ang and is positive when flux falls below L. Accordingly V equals 2.53 Ang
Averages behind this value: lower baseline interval 20.3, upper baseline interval 20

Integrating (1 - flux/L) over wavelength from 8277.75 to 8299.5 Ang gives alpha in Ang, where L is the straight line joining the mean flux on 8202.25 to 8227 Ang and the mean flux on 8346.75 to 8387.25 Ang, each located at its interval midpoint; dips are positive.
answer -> 0.56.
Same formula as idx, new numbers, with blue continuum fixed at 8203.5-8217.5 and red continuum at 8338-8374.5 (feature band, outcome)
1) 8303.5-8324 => 0.97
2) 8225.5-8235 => 0.04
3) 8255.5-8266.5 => -0.08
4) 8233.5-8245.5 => -0.02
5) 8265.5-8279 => -0.11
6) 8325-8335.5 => 0.15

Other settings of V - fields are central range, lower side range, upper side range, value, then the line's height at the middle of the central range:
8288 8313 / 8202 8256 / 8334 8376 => 1.4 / 20.1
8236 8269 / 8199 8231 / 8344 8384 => -0.3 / 20.3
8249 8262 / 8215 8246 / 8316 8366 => -0.2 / 20.1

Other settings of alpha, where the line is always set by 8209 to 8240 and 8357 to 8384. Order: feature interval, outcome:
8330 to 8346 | 0.5 Ang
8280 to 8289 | 0.1 Ang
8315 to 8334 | 0.5 Ang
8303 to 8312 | 0.7 Ang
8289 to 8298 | 0.4 Ang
